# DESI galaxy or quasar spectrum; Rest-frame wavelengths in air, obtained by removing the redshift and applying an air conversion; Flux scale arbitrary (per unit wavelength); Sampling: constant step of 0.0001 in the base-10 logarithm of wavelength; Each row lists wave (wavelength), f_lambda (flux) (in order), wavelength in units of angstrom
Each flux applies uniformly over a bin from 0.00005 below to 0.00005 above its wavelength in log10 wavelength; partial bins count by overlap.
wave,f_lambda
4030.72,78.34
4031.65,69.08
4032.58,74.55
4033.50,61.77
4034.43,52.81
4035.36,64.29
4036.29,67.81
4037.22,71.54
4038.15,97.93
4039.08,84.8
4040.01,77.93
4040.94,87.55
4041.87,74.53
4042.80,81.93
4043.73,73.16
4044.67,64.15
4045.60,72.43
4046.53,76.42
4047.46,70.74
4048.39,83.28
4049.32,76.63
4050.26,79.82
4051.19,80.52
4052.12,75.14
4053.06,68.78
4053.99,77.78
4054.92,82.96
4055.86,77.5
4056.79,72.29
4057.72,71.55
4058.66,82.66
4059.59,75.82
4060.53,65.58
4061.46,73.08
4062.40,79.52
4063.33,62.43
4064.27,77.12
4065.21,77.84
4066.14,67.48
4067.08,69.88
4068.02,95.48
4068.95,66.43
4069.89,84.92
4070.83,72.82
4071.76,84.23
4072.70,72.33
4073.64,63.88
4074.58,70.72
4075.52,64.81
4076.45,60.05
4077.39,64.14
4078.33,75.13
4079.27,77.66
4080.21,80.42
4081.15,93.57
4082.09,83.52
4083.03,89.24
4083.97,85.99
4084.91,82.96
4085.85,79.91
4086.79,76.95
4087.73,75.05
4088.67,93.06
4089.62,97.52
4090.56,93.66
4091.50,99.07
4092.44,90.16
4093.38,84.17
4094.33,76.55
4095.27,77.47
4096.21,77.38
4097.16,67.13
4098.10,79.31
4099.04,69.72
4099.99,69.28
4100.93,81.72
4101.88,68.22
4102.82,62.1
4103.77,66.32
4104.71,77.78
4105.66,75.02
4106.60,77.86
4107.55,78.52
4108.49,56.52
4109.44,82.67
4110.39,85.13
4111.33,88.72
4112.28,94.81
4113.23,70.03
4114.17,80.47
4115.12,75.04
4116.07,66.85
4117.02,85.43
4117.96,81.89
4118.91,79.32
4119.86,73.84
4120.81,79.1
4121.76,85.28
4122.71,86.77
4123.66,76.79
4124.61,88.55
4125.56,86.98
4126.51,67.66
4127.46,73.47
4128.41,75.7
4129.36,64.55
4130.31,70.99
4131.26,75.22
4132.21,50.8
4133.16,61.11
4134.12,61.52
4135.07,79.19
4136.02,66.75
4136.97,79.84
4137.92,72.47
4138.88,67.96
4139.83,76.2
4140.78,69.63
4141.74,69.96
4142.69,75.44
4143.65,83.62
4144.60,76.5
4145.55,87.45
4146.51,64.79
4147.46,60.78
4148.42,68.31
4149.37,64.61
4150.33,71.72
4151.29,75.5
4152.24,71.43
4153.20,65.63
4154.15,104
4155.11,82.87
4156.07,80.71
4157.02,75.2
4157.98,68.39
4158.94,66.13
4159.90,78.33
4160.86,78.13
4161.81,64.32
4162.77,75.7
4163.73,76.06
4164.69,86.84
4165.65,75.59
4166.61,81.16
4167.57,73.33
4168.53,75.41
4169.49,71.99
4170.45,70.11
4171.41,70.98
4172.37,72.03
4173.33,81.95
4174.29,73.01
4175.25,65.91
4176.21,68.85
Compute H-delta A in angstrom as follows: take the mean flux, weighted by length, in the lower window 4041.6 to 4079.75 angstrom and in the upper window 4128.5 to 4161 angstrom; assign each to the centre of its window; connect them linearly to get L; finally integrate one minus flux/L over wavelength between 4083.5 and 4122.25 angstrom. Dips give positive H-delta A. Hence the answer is -3.1 angstrom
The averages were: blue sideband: 74.2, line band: 79.2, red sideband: 72.5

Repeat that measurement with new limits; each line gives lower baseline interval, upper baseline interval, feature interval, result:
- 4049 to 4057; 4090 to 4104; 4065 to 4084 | 0.34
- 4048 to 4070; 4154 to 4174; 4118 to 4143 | 0.74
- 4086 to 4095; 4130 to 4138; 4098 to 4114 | 0.92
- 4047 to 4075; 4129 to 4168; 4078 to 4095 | -2.41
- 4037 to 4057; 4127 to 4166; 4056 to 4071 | 0.43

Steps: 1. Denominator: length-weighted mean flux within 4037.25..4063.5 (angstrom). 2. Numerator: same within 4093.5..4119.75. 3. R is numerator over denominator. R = 1.0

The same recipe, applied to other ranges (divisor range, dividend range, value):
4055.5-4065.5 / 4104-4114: 1.06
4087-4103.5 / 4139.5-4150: 0.91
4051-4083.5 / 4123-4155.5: 0.97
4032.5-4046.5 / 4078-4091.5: 1.15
